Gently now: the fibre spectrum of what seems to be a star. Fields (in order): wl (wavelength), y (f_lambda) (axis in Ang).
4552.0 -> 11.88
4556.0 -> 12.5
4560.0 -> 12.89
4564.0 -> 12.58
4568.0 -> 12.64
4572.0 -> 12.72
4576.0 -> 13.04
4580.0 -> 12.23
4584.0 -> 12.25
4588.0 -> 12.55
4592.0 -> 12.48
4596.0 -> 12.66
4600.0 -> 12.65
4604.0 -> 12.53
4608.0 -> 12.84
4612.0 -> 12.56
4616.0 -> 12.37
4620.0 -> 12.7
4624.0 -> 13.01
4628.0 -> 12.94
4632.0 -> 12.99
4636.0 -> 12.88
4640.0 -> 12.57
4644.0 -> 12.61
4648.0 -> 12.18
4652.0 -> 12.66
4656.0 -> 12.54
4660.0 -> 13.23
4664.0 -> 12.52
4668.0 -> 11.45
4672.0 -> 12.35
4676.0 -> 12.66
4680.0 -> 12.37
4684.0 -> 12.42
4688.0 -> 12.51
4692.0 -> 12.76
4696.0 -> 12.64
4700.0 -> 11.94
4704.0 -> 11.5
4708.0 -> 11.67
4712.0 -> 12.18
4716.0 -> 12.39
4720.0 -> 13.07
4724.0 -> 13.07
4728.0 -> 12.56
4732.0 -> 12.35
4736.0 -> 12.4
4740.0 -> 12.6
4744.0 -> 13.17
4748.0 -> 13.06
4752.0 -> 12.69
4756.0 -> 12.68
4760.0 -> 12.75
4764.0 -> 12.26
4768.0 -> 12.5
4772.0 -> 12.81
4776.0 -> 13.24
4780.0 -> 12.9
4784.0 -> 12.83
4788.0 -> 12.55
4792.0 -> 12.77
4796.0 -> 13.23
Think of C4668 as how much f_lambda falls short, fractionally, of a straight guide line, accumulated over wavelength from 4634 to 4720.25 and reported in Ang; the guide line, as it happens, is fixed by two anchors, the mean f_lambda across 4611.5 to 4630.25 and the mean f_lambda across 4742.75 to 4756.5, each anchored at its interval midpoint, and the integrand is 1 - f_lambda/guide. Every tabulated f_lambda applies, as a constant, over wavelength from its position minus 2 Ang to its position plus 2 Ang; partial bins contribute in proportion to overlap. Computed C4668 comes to 2.75 Ang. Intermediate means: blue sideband 12.7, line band 12.4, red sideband 12.9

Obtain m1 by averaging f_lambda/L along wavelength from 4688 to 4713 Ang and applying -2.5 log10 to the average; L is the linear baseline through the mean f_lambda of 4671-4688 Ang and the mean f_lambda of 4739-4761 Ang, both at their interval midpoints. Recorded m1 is 0.04 mag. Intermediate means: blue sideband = 12.5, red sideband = 12.8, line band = 12.1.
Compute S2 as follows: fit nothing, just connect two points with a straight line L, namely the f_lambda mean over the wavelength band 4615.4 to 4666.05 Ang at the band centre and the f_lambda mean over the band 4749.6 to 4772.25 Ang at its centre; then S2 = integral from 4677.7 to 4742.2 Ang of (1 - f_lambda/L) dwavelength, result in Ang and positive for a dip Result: 1.3 Ang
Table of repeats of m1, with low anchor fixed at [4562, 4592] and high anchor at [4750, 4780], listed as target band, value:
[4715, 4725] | -0.02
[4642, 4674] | 0.02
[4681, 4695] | 0.01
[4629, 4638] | -0.03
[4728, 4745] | 0.01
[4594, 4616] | 0.00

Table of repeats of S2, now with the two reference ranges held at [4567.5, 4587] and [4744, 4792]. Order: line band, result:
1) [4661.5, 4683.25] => 0.6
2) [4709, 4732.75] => 0.3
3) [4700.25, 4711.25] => 0.9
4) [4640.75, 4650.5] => 0.2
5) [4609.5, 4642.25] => -0.3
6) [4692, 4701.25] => 0.2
